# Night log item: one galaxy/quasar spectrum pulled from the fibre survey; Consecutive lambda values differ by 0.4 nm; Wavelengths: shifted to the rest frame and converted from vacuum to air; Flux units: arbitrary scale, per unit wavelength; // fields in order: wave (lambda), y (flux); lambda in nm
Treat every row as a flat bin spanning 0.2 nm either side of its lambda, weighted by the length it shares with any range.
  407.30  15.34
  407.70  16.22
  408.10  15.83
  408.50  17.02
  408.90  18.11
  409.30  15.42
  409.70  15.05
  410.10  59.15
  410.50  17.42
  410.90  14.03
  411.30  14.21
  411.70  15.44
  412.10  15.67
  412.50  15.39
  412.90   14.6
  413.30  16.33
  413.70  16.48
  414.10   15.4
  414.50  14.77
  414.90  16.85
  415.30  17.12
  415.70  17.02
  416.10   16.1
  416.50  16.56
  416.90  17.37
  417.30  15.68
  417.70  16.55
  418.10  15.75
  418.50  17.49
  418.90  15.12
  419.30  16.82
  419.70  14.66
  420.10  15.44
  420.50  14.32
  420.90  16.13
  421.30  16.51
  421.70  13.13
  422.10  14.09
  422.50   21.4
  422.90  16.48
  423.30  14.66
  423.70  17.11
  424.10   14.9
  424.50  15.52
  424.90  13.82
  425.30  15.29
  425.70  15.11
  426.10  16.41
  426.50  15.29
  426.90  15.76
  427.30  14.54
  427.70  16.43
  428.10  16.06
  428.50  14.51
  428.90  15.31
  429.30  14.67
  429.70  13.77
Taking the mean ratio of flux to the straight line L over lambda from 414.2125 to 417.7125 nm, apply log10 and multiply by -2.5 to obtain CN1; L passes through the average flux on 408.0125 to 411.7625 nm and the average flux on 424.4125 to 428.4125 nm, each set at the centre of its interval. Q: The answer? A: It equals 0.14 mag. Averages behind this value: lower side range 20.5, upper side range 15.4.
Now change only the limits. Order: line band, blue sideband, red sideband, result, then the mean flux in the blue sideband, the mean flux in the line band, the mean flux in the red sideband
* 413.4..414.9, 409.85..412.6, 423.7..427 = 0.279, 21.7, 15.8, 15.4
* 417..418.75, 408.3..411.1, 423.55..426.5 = 0.139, 22.3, 16.4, 15.4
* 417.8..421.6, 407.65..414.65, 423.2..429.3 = 0.057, 18.2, 15.8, 15.4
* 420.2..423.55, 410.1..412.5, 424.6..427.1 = 0.030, 19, 15.8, 15.3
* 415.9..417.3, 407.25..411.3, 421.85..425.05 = 0.094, 20.2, 16.5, 16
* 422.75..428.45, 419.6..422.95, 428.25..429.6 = -0.019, 15.8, 15.5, 14.8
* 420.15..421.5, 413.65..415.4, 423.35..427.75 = 0.003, 16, 15.6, 15.4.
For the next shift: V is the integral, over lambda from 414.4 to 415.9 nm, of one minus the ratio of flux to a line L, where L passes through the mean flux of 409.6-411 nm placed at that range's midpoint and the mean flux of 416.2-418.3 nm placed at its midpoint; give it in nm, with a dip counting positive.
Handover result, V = 0.25 nm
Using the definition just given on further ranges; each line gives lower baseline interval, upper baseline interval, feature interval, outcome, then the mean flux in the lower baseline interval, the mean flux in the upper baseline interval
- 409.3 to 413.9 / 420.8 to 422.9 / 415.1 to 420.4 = 0.37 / 19.3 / 16.3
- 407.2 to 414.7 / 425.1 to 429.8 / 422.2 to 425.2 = -0.04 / 18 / 15.3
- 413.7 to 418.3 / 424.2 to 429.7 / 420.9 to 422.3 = 0.08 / 16.3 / 15.2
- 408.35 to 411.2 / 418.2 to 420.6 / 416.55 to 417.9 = 0.05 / 22.1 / 15.7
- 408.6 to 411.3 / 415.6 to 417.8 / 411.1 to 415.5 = 0.84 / 22.3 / 16.5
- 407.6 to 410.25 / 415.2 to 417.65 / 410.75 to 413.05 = 0.57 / 21.9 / 16.6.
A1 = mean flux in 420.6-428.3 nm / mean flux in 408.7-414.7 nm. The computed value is 0.85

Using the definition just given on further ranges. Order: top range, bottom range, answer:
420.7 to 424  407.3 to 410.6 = 0.75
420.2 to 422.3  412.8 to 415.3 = 0.94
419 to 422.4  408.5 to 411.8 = 0.73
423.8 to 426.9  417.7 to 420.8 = 0.97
